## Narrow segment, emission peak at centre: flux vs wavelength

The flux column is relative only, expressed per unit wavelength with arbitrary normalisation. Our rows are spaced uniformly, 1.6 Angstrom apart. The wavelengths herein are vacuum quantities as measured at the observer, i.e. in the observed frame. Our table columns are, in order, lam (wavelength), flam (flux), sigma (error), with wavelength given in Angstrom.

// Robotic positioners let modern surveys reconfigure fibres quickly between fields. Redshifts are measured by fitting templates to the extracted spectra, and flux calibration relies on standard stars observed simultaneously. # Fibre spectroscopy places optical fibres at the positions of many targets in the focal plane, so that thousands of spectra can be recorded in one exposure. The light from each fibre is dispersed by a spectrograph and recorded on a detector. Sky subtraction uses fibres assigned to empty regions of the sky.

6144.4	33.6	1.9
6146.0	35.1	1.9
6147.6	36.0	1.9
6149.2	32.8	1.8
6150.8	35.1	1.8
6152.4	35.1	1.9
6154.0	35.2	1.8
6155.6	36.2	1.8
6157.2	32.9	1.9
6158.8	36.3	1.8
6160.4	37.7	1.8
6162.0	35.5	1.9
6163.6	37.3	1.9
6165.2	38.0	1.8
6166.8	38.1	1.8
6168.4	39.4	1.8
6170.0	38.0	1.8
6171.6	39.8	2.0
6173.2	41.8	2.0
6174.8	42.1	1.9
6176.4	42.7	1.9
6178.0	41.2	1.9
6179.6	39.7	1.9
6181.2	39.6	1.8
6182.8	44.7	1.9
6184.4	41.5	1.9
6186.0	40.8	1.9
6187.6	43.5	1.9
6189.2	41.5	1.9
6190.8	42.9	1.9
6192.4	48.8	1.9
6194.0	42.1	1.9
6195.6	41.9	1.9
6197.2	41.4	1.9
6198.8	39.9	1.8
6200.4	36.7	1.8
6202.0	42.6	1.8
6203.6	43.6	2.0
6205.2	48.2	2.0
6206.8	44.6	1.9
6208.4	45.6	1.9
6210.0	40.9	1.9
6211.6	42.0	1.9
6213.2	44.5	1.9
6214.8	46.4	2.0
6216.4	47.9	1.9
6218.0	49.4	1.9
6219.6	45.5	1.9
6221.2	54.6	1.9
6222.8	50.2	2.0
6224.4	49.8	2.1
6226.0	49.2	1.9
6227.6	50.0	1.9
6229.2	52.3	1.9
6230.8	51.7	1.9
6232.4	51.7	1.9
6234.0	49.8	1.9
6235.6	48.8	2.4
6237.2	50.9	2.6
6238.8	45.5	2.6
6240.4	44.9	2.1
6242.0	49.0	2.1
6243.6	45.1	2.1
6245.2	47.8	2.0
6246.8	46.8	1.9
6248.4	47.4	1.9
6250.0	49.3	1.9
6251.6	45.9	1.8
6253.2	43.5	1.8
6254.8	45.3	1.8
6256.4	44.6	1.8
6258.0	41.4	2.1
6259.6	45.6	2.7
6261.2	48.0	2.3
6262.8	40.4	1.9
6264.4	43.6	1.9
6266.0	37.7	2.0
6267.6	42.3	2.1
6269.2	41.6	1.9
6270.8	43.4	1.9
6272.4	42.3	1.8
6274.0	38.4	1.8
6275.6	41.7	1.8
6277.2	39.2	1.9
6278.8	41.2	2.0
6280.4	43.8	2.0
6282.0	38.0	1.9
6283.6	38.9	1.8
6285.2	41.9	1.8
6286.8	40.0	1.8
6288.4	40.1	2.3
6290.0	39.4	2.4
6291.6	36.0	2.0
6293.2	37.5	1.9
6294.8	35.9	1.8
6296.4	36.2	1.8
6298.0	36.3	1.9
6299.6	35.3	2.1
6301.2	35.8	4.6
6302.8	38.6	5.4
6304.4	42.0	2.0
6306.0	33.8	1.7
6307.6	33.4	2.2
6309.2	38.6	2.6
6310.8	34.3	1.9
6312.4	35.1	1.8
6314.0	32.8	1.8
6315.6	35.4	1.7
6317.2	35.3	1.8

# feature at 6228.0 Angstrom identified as C IV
